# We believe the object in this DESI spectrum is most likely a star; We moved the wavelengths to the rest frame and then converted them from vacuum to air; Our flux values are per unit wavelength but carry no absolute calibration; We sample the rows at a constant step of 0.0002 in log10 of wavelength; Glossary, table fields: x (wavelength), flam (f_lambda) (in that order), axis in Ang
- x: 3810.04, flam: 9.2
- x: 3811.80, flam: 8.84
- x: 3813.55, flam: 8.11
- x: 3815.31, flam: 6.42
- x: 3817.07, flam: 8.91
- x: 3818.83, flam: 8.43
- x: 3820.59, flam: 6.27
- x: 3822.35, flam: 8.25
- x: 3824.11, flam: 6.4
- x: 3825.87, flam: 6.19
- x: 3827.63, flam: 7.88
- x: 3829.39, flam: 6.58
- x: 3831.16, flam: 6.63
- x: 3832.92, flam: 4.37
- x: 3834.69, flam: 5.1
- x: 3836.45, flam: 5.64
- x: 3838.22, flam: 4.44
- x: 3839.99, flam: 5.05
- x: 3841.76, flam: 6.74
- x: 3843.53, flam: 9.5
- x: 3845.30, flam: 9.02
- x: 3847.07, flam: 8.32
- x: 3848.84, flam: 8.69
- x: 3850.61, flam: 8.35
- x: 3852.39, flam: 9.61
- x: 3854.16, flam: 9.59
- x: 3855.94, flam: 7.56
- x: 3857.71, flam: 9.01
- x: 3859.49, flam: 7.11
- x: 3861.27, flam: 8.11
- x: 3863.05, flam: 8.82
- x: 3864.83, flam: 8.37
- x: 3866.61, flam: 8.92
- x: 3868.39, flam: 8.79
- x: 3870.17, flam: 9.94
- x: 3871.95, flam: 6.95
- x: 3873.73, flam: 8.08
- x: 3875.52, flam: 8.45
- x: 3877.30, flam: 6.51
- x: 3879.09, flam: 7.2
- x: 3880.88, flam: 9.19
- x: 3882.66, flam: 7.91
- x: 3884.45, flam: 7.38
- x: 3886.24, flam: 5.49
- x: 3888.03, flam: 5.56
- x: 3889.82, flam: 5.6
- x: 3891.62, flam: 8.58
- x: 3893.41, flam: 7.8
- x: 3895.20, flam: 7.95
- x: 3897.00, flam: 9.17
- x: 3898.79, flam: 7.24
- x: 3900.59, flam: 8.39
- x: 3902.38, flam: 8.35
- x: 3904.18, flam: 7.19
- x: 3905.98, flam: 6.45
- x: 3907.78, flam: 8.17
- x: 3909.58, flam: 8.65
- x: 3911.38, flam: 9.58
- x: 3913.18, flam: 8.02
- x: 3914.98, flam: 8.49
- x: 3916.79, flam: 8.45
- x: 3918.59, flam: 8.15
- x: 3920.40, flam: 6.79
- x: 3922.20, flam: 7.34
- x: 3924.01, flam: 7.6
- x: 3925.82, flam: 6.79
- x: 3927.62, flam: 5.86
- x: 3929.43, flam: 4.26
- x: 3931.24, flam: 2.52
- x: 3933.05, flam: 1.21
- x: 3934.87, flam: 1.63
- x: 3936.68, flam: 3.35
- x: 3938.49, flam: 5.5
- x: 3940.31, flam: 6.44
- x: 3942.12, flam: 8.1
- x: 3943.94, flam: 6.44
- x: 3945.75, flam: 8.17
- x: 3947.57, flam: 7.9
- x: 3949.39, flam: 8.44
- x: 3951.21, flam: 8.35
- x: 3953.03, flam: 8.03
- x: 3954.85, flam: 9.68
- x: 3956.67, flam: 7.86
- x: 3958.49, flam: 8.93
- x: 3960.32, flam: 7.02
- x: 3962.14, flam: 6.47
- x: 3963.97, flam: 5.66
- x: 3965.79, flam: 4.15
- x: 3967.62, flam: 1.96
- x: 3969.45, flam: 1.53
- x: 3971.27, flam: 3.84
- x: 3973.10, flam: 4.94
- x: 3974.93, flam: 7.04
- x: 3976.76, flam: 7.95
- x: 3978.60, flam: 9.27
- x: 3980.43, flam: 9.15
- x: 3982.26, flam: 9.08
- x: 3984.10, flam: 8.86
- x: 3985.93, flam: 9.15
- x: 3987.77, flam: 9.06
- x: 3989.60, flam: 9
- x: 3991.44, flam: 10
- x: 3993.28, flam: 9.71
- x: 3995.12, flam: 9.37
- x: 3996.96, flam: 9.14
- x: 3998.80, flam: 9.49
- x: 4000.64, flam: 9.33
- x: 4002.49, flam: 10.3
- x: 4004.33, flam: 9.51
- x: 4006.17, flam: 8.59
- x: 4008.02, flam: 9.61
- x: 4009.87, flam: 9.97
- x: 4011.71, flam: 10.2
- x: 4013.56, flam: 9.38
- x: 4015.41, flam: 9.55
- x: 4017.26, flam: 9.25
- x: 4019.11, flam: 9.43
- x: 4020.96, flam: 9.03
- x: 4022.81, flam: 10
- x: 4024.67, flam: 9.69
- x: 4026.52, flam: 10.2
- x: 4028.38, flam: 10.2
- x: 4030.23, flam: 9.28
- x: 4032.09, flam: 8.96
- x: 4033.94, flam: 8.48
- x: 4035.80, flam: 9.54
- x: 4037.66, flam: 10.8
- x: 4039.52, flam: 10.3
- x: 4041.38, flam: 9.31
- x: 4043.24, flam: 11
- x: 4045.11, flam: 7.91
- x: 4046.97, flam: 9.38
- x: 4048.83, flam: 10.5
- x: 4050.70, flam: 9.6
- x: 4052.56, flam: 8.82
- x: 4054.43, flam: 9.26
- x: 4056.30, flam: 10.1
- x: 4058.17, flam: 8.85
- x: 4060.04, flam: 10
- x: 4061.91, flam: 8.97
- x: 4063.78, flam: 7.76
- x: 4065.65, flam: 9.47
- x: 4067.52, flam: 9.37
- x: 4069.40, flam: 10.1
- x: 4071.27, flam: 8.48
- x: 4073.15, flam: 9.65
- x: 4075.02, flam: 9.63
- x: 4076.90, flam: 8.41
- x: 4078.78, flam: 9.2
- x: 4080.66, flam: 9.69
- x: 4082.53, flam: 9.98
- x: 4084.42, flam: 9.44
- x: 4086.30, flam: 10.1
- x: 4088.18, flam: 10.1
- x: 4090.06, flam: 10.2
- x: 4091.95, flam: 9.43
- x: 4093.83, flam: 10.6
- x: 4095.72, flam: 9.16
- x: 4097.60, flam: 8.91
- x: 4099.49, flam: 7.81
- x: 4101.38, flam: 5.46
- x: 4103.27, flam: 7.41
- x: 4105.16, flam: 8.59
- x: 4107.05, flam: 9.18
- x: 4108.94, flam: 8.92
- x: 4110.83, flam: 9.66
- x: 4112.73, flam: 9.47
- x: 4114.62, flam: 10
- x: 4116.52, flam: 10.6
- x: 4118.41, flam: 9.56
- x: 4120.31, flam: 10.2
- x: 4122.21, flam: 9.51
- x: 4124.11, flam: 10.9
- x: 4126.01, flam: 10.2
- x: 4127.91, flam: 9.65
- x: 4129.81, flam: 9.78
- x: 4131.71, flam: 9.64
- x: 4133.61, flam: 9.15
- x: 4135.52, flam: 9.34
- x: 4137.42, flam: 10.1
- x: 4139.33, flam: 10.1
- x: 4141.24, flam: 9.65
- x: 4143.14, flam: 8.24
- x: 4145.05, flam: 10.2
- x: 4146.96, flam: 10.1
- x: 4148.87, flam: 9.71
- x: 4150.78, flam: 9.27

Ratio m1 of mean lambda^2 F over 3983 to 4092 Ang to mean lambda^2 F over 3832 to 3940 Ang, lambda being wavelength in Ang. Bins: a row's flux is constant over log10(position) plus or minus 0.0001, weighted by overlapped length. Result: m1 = 1.42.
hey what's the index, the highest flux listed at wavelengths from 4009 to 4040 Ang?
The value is 10.8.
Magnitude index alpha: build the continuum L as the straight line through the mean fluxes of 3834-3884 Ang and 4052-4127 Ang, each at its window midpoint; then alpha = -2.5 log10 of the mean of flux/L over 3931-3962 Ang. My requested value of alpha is 0.28 mag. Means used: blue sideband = 7.9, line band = 6.53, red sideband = 9.33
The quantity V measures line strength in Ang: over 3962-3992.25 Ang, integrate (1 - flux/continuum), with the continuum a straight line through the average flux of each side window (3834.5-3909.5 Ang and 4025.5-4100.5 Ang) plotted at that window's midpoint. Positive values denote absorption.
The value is 6.3 Ang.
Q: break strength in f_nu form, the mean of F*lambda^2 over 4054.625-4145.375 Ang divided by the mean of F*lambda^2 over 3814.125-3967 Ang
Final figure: 1.44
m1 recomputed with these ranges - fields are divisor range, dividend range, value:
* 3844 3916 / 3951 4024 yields 1.08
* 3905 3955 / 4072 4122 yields 1.49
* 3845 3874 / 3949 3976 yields 0.77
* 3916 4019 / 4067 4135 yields 1.35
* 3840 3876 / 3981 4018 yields 1.20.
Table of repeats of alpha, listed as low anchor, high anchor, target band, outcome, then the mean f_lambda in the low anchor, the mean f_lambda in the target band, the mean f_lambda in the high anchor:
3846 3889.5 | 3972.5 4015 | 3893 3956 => 0.21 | 8.05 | 7.04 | 9.09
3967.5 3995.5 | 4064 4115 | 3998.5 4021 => -0.19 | 7.62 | 9.53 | 9.17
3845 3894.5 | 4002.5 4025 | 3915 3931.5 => 0.27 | 8.02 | 6.68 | 9.54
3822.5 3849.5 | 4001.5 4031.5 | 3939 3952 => 0.12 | 6.73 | 7.62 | 9.63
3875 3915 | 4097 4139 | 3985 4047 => -0.12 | 7.69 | 9.54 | 9.29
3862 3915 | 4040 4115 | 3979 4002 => -0.08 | 7.9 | 9.3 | 9.25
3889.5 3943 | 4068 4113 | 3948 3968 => 0.03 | 6.79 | 7.11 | 9.14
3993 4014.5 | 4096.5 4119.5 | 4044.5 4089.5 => -0.03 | 9.54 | 9.38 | 8.81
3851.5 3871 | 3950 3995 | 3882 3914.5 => 0.08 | 8.71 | 7.65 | 7.41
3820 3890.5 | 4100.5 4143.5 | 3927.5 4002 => 0.19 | 7.45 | 6.96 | 9.38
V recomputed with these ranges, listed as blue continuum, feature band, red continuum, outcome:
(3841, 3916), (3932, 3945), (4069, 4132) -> 5.8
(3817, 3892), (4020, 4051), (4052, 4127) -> -2.6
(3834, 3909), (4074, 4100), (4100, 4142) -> -1.0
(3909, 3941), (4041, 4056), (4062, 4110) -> -2.0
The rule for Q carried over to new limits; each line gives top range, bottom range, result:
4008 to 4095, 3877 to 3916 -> 1.34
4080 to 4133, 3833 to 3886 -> 1.37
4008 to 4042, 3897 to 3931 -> 1.36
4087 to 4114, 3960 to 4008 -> 1.22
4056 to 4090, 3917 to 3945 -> 1.82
